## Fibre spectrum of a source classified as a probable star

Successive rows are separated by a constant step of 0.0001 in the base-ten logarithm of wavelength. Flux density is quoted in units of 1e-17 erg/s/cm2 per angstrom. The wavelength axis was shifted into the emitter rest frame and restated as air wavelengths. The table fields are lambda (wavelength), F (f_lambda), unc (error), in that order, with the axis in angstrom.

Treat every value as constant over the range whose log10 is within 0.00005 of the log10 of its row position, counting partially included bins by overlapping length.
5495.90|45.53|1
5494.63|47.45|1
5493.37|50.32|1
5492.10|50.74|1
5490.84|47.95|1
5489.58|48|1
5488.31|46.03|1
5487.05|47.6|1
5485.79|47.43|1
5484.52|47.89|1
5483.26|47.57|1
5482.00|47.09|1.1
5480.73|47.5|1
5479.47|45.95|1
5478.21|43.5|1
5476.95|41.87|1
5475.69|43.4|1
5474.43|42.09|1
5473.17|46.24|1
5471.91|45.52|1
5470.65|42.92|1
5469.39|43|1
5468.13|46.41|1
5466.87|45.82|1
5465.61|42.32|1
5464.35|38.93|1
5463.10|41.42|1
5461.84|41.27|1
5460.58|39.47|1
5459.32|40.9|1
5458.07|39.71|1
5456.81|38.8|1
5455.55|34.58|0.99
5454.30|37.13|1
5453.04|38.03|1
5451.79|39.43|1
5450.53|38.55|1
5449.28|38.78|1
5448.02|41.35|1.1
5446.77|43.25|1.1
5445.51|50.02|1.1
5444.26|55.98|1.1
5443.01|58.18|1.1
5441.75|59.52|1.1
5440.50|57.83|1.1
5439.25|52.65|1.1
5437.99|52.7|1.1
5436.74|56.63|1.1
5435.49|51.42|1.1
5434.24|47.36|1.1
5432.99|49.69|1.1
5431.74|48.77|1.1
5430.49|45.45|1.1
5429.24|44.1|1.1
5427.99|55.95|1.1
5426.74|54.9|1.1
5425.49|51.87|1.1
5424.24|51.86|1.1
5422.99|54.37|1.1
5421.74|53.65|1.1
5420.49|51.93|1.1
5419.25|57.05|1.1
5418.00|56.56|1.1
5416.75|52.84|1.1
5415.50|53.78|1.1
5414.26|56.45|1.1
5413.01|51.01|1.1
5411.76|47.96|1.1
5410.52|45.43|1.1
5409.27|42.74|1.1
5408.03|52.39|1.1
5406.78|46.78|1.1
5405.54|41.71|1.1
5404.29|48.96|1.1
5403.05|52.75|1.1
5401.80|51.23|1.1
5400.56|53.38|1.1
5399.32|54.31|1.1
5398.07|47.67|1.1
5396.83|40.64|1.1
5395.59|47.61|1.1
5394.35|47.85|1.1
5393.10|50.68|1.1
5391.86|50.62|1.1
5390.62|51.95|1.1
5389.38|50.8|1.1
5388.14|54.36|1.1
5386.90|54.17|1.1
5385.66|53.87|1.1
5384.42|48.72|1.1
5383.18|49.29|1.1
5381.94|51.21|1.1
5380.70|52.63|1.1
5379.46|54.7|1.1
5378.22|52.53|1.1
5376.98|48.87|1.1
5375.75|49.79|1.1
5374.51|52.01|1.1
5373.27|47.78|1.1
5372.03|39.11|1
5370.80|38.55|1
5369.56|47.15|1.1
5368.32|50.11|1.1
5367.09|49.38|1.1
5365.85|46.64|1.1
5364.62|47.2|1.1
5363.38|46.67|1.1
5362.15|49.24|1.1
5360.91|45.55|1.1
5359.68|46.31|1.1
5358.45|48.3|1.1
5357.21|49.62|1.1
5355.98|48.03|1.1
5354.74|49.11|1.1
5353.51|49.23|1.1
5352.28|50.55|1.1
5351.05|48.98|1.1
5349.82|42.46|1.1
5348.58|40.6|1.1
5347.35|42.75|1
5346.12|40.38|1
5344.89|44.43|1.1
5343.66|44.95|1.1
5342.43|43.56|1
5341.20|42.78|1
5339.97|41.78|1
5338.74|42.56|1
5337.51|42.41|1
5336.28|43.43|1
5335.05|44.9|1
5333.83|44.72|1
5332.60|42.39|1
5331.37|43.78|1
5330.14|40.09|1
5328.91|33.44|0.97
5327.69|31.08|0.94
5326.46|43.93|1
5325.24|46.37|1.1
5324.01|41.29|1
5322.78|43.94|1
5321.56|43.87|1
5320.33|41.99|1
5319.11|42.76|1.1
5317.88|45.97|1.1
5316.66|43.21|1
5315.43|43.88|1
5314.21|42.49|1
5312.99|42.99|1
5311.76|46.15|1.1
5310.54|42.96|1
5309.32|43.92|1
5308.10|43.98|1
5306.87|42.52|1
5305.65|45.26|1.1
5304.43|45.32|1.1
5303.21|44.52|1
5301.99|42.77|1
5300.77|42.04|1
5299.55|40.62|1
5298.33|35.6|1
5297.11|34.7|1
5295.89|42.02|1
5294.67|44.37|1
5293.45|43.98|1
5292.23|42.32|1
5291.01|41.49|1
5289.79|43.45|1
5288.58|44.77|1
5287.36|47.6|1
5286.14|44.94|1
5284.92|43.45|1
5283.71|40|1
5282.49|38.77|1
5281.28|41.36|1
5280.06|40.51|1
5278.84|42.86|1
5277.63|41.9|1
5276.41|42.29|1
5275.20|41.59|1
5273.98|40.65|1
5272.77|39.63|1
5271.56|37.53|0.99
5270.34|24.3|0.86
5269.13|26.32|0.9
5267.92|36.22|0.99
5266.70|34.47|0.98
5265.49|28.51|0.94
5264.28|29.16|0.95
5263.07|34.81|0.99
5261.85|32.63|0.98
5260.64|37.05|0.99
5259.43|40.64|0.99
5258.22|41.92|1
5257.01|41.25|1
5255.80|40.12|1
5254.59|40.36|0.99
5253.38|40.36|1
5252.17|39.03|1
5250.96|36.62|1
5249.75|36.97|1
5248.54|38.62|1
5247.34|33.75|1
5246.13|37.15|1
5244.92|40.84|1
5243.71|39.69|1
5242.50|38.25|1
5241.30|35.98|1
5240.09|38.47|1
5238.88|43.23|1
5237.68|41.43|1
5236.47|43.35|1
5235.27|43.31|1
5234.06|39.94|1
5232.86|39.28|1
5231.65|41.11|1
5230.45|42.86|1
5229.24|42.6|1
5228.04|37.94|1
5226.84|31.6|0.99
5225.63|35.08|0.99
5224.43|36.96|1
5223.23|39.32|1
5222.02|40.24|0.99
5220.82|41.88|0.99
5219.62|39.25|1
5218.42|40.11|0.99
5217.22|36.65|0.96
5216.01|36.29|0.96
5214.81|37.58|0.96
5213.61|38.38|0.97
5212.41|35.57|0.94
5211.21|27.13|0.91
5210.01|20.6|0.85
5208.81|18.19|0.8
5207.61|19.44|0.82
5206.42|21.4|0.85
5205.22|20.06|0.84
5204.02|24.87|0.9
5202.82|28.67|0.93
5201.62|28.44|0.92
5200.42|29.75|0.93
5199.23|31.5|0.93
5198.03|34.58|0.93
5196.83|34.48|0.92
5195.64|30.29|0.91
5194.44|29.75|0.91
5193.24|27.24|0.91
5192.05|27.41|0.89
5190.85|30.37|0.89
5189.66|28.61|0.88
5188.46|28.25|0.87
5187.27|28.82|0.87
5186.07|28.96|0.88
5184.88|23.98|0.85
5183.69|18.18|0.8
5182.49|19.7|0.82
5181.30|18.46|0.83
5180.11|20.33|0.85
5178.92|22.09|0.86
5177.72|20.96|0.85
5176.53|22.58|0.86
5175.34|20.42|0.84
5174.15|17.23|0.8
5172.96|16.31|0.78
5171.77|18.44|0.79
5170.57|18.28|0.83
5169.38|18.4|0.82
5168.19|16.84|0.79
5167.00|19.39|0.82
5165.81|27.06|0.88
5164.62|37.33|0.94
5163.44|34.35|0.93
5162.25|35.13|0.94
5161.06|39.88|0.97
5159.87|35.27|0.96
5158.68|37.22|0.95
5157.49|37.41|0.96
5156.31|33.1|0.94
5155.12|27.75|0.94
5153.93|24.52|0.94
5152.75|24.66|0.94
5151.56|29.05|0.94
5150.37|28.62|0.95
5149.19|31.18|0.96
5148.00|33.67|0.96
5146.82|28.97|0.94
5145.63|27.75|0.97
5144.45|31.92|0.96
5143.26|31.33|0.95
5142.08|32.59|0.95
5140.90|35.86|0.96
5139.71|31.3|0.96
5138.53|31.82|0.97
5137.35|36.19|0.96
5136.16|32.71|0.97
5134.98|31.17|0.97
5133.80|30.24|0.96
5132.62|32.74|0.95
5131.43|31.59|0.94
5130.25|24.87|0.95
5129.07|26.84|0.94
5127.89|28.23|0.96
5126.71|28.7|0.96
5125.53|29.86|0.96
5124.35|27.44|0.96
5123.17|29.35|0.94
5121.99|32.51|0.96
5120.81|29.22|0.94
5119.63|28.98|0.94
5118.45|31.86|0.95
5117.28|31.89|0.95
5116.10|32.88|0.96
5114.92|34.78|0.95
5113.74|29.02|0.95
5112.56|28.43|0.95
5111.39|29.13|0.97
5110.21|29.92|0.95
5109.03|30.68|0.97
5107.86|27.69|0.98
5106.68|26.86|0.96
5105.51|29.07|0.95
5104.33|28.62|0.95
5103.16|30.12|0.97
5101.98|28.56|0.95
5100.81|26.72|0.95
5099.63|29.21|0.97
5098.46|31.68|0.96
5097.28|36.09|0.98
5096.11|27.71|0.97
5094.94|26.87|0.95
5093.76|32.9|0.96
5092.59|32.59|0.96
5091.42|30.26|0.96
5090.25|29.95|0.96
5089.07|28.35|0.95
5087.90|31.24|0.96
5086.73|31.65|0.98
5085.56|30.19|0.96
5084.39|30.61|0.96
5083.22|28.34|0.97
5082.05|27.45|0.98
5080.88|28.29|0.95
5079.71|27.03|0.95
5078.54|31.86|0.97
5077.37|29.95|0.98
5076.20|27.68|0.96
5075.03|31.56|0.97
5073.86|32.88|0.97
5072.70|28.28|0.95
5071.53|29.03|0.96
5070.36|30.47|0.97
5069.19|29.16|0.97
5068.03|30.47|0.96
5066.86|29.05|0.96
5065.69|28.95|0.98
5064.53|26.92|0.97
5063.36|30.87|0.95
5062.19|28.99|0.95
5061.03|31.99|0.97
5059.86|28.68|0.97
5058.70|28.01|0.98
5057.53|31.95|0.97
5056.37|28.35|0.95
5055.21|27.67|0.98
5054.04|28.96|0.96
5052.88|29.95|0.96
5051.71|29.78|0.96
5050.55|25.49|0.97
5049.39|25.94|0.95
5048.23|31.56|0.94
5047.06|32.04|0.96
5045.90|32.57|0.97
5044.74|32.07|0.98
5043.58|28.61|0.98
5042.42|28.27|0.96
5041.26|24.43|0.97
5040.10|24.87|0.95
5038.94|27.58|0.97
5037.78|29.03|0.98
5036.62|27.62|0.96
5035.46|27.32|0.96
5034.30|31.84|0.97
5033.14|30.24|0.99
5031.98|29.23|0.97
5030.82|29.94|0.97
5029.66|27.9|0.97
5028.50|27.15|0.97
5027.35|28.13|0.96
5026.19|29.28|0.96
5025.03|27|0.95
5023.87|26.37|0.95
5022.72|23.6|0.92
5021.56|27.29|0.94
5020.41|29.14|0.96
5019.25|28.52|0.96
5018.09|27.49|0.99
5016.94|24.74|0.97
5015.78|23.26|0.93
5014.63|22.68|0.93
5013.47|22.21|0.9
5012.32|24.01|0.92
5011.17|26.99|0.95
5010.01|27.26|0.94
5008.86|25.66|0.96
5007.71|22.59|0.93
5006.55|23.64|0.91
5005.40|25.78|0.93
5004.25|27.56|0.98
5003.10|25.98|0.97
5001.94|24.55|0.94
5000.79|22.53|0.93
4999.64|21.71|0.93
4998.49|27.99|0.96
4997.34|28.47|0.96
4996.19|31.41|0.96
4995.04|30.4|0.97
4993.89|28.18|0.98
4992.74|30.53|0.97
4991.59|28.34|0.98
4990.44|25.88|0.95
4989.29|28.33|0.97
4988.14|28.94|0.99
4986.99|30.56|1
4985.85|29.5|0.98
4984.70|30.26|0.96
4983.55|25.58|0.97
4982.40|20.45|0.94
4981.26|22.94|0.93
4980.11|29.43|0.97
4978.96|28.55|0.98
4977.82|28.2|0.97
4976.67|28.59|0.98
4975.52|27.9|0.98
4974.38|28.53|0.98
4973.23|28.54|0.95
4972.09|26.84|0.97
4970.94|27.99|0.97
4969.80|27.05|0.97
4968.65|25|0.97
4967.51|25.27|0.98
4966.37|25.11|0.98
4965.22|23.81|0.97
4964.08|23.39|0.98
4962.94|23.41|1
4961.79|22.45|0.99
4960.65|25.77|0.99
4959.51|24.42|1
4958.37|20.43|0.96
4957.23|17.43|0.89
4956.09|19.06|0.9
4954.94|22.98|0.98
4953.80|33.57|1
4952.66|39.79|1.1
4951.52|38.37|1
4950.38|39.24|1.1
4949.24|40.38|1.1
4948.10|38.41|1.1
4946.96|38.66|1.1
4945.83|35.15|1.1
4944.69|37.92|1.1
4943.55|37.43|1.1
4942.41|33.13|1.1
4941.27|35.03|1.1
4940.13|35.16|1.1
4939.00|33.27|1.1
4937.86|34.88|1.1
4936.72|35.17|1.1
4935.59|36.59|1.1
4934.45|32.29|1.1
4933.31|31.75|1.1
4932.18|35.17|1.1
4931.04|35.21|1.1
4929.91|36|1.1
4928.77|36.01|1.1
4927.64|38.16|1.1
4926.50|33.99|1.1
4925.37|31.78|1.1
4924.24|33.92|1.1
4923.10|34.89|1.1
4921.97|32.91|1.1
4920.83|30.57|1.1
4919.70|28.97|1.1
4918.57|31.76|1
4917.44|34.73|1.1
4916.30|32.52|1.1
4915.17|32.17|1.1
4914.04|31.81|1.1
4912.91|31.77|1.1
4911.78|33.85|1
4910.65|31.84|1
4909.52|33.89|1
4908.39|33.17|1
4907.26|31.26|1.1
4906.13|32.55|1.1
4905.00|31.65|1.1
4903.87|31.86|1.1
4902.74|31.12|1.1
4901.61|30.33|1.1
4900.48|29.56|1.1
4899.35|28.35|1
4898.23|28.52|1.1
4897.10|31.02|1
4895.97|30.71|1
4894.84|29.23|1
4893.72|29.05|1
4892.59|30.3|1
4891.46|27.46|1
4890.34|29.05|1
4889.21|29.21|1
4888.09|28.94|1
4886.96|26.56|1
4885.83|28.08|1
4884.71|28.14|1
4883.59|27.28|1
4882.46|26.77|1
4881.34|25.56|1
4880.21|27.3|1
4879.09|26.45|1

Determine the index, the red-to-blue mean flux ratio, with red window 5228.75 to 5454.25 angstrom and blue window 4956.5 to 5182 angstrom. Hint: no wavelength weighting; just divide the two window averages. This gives 1.59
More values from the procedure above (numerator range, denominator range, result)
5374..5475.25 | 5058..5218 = 1.68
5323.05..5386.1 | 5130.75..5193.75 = 1.65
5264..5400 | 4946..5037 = 1.61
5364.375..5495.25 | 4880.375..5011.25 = 1.61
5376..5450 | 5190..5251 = 1.47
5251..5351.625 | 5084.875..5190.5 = 1.43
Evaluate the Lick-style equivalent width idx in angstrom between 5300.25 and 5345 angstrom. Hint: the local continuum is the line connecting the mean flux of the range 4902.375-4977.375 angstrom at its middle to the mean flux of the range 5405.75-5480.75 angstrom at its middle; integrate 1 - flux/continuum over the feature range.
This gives 0.5 angstrom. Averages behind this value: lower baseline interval 31.4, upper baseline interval 47.2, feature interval 42.9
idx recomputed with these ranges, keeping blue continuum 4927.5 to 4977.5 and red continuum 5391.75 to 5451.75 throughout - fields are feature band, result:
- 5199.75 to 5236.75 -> 6.9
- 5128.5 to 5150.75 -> 4.3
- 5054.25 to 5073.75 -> 3.3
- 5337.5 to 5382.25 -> 0.9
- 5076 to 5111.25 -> 6.8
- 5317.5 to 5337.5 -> 1.8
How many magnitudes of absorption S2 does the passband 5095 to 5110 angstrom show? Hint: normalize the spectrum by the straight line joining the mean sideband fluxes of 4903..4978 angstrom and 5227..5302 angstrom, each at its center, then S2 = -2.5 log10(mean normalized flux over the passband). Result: 0.20 mag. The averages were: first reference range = 31.4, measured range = 29.3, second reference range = 39.3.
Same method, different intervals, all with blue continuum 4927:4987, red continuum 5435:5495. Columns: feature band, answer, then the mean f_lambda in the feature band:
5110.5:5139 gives 0.16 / 30.4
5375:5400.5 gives -0.17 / 50.7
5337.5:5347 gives -0.02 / 42.9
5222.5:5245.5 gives -0.02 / 39.5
